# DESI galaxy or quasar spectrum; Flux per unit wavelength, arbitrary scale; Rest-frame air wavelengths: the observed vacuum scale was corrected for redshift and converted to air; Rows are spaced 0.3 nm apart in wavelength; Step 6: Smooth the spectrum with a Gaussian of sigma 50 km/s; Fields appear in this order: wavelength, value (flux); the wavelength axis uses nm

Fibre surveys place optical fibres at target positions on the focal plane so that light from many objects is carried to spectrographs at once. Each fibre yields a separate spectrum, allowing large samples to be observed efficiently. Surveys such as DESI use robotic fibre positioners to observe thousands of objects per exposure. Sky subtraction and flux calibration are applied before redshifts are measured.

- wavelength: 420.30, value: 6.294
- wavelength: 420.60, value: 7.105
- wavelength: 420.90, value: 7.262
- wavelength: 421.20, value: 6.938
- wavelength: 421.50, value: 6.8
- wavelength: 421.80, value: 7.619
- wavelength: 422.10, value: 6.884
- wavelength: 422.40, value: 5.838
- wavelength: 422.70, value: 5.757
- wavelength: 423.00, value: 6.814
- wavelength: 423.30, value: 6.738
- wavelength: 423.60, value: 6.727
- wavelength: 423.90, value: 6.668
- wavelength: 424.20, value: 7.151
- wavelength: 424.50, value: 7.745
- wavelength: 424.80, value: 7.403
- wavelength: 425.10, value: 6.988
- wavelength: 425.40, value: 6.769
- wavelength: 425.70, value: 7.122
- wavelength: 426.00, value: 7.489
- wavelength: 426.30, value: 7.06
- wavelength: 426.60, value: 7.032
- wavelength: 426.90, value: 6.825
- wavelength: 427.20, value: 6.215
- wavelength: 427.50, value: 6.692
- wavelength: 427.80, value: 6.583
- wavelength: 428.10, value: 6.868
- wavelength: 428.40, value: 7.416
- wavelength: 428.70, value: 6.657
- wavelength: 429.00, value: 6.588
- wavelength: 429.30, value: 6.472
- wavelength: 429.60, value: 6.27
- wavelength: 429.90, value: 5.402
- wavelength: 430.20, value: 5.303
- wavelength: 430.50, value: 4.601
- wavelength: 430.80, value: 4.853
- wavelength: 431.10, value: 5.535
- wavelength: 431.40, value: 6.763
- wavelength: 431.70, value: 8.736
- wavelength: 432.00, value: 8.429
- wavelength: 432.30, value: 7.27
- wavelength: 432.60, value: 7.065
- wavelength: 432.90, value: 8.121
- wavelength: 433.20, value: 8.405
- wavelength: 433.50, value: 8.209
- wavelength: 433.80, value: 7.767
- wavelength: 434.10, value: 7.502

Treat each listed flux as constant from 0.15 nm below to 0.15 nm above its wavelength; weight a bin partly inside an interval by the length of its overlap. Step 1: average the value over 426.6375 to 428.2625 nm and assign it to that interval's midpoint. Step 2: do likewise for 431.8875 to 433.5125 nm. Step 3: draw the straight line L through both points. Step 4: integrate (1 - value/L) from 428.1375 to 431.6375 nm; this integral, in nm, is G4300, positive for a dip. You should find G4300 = 0.55 nm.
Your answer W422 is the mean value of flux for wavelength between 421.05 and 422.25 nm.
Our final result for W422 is 7.06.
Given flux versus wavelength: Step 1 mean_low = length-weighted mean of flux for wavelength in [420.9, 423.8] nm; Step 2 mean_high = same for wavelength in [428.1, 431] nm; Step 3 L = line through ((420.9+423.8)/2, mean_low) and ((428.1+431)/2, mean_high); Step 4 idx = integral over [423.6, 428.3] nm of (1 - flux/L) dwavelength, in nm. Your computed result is -0.46 nm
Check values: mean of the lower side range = 6.71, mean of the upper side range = 5.99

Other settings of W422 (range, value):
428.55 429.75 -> 6.5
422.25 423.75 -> 6.37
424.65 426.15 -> 7.15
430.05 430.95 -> 4.92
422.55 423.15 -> 6.29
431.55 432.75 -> 7.88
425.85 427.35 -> 6.92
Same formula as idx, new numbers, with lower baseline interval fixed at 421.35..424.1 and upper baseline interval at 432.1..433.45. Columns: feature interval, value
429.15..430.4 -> 0.27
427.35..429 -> 0.10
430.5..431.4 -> 0.26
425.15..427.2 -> 0.02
